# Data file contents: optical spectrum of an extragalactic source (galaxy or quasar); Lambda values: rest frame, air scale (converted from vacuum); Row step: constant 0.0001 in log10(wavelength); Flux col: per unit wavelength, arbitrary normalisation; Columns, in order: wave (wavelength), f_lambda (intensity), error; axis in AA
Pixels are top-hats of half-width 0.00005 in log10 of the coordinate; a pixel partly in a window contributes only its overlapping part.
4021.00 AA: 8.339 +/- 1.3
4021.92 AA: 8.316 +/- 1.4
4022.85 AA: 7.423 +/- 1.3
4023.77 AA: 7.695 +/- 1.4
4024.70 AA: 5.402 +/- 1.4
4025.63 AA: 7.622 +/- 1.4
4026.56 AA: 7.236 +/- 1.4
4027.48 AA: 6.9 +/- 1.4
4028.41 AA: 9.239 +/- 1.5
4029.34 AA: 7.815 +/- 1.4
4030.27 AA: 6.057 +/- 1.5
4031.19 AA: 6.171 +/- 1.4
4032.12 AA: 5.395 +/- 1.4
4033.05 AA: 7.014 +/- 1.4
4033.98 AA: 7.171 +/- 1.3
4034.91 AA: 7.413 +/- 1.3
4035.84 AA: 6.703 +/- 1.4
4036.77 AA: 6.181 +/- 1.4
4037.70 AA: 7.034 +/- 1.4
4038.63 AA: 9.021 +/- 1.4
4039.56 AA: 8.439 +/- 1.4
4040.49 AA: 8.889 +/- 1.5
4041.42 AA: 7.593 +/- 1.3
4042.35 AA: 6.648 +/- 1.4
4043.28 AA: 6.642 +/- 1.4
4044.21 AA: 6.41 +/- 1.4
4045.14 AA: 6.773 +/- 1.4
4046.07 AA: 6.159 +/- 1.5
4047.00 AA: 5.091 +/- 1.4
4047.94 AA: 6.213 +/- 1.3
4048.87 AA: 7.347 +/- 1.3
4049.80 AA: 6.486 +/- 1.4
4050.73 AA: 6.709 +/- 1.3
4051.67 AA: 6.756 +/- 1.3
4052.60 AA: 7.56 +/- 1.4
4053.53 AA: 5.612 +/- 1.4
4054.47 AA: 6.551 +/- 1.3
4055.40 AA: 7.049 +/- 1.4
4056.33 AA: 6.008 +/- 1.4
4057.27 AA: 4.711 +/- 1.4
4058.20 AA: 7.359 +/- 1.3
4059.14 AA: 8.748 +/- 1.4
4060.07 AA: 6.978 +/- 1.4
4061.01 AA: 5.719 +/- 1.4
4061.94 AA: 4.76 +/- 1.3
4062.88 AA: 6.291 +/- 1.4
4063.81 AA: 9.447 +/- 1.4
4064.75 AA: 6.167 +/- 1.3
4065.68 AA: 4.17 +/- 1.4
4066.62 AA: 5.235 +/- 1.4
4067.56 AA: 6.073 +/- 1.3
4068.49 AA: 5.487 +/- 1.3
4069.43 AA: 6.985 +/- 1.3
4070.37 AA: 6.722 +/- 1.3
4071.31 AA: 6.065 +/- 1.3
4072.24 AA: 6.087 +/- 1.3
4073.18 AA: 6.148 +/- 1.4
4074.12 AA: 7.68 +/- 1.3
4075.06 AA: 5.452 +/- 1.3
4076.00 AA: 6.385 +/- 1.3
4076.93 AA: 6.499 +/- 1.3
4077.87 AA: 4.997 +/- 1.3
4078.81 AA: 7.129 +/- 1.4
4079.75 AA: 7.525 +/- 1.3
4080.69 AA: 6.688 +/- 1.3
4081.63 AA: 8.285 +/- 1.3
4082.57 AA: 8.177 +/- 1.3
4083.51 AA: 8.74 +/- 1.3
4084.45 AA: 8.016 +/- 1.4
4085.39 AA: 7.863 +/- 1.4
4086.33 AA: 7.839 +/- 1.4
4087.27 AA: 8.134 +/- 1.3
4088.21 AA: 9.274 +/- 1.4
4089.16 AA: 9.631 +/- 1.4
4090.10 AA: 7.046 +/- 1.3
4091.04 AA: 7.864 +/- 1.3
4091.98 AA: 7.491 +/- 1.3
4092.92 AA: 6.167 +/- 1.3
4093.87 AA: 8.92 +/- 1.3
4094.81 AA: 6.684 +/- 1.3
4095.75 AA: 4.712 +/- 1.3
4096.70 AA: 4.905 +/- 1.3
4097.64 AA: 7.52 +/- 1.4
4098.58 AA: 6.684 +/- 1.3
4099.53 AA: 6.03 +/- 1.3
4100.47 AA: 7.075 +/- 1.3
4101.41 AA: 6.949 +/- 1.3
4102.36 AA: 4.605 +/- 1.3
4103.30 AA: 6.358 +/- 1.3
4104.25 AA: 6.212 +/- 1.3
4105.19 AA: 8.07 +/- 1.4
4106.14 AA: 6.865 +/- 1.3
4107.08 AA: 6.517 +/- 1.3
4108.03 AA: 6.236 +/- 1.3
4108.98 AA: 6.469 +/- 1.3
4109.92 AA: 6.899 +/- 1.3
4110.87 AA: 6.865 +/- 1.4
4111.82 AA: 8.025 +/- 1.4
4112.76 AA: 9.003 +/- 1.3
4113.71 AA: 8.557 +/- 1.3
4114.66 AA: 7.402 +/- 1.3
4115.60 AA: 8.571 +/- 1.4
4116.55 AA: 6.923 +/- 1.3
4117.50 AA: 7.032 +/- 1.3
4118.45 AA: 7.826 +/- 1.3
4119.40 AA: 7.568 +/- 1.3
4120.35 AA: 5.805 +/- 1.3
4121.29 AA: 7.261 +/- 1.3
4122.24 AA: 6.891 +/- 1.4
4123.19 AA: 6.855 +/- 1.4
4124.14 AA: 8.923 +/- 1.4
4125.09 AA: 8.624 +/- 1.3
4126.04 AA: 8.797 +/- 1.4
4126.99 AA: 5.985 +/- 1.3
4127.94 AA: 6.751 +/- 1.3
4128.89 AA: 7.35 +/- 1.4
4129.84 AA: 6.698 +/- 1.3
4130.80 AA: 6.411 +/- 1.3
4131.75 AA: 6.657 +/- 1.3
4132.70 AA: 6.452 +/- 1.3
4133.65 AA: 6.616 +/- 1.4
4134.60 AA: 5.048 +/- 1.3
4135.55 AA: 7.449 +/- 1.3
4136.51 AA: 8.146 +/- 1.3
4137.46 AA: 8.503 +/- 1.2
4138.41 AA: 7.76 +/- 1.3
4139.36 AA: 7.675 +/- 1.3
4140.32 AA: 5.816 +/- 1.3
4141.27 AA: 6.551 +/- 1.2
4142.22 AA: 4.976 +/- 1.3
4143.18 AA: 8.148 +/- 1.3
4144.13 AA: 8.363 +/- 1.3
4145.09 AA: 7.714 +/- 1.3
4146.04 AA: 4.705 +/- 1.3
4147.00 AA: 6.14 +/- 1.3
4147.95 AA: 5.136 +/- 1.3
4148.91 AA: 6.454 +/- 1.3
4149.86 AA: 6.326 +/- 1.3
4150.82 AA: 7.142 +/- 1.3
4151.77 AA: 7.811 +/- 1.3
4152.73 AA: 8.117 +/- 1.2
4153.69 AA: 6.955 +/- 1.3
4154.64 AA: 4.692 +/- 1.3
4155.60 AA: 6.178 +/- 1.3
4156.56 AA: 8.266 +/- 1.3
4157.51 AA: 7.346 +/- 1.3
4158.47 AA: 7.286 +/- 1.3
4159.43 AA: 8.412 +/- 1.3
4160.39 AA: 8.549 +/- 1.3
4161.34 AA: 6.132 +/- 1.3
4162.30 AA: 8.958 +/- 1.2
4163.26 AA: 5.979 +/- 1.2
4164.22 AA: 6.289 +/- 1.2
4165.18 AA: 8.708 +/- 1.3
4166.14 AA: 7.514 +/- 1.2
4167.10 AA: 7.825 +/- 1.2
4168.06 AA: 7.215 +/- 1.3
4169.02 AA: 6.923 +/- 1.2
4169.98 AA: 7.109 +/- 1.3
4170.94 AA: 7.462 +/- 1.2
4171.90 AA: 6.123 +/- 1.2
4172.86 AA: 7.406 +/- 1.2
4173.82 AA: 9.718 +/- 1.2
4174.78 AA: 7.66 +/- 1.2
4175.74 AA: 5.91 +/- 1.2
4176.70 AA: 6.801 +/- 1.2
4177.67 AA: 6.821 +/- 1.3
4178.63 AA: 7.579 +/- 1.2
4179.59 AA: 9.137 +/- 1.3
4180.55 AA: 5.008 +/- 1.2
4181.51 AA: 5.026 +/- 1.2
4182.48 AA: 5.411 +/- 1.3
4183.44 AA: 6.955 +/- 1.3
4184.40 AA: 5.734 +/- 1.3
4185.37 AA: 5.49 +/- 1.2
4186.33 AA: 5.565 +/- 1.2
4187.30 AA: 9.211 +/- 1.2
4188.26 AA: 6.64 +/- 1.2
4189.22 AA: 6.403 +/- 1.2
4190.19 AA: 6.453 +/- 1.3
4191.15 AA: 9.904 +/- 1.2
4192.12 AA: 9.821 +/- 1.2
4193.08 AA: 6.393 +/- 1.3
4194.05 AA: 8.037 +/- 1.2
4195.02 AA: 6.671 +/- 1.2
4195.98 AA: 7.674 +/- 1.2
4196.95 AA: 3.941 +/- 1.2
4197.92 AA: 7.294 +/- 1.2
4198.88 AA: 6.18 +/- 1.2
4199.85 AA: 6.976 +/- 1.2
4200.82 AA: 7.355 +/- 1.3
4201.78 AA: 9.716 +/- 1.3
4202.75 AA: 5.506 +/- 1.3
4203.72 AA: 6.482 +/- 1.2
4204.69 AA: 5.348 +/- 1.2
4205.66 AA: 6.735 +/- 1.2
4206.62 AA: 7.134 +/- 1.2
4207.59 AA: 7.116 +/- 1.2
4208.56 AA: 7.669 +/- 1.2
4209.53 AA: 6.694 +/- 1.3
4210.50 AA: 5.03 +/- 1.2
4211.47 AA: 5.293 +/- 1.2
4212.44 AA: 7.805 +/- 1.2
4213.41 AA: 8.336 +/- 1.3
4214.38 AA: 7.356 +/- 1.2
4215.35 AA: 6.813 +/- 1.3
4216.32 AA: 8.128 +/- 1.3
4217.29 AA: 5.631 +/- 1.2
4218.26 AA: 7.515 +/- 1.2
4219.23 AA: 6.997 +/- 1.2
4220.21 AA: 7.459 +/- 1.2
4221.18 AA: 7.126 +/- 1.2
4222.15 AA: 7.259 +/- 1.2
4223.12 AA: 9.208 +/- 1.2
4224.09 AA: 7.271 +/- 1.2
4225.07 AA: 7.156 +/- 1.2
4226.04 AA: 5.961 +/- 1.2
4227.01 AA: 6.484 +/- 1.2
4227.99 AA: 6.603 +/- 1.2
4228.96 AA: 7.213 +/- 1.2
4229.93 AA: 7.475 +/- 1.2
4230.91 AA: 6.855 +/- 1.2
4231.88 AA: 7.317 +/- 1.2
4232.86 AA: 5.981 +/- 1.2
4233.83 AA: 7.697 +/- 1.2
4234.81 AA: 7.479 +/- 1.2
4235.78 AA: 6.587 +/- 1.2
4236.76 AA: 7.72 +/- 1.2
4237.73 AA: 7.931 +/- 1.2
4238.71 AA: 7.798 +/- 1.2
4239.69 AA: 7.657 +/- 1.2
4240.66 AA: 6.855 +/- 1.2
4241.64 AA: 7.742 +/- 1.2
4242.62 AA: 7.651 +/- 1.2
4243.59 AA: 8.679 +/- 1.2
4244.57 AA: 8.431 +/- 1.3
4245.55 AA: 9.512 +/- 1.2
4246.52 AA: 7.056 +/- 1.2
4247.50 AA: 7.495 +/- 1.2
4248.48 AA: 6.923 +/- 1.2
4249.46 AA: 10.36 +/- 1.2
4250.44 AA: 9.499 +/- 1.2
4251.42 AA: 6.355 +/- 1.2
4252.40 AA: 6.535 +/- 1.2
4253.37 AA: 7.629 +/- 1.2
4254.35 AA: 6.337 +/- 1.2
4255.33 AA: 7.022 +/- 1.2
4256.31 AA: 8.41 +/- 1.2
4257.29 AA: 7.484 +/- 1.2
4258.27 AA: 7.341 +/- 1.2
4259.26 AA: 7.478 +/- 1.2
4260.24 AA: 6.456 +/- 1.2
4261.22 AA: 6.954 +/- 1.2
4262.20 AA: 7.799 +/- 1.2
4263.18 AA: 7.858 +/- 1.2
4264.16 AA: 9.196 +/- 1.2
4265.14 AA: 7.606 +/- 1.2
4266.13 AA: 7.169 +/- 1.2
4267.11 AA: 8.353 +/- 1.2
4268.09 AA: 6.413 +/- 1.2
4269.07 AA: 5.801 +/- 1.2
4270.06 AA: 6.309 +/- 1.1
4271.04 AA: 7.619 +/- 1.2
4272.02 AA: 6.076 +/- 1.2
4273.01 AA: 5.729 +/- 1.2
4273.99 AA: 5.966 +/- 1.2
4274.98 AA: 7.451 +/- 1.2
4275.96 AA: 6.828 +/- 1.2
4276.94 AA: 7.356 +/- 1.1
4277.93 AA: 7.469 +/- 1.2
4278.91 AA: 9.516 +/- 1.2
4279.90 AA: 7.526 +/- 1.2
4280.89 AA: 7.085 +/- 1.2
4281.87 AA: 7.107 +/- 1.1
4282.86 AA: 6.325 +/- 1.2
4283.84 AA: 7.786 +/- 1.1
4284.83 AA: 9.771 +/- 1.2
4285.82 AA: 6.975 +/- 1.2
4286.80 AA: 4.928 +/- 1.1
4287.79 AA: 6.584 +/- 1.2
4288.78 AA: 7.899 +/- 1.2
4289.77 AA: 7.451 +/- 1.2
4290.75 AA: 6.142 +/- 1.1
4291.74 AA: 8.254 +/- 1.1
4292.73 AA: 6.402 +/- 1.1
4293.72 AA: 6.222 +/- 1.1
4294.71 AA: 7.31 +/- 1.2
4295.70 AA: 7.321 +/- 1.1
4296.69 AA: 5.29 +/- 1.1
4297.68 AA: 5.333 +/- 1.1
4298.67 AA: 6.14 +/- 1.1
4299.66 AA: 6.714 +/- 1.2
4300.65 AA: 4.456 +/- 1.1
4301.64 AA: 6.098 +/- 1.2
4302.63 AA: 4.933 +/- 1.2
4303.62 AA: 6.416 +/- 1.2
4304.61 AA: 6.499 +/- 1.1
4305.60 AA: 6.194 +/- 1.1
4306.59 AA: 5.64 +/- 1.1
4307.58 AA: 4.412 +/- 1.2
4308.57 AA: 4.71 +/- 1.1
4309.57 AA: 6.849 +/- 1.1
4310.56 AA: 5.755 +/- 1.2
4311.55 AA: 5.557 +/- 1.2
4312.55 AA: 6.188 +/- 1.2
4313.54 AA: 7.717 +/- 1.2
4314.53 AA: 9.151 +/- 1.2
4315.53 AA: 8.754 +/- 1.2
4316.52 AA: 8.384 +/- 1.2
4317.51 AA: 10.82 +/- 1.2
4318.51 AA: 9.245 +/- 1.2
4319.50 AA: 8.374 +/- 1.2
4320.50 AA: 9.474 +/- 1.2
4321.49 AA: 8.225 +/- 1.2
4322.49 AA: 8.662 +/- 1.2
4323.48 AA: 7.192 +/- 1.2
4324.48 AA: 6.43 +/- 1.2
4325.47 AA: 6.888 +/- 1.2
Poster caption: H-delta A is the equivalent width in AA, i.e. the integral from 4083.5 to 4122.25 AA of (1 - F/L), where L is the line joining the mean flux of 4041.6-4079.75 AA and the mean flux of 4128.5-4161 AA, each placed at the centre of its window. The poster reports -3.2 AA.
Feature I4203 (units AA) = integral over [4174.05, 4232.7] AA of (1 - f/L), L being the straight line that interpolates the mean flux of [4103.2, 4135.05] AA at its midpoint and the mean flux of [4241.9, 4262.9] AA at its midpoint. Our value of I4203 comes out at 4.2 AA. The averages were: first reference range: 7.14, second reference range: 7.69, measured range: 6.95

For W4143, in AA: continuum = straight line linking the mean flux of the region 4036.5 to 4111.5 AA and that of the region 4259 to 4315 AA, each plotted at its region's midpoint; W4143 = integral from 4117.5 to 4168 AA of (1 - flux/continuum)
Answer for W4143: -2.1 AA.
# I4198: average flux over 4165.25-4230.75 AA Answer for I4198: 7.02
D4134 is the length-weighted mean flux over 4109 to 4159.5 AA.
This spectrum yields 7.11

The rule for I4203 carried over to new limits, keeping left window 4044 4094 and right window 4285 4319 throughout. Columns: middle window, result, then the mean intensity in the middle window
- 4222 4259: -4.2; 7.5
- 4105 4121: -1.2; 7.32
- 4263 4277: -0.6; 7.02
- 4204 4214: 0.1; 6.72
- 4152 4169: -1.3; 7.31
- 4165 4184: -0.9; 7.09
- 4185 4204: -1.0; 7.1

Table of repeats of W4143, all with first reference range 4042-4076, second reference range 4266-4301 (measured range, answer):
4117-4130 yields -1.6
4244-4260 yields -2.2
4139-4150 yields 0.1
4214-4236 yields -1.2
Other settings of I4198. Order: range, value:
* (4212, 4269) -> 7.46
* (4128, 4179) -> 7.05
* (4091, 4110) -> 6.6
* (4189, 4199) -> 7.21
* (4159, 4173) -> 7.37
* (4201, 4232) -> 7.02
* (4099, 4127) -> 7.19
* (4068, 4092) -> 7.24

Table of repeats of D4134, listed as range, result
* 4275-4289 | 7.36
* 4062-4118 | 6.97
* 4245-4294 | 7.32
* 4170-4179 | 7.26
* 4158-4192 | 7.15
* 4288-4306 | 6.4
